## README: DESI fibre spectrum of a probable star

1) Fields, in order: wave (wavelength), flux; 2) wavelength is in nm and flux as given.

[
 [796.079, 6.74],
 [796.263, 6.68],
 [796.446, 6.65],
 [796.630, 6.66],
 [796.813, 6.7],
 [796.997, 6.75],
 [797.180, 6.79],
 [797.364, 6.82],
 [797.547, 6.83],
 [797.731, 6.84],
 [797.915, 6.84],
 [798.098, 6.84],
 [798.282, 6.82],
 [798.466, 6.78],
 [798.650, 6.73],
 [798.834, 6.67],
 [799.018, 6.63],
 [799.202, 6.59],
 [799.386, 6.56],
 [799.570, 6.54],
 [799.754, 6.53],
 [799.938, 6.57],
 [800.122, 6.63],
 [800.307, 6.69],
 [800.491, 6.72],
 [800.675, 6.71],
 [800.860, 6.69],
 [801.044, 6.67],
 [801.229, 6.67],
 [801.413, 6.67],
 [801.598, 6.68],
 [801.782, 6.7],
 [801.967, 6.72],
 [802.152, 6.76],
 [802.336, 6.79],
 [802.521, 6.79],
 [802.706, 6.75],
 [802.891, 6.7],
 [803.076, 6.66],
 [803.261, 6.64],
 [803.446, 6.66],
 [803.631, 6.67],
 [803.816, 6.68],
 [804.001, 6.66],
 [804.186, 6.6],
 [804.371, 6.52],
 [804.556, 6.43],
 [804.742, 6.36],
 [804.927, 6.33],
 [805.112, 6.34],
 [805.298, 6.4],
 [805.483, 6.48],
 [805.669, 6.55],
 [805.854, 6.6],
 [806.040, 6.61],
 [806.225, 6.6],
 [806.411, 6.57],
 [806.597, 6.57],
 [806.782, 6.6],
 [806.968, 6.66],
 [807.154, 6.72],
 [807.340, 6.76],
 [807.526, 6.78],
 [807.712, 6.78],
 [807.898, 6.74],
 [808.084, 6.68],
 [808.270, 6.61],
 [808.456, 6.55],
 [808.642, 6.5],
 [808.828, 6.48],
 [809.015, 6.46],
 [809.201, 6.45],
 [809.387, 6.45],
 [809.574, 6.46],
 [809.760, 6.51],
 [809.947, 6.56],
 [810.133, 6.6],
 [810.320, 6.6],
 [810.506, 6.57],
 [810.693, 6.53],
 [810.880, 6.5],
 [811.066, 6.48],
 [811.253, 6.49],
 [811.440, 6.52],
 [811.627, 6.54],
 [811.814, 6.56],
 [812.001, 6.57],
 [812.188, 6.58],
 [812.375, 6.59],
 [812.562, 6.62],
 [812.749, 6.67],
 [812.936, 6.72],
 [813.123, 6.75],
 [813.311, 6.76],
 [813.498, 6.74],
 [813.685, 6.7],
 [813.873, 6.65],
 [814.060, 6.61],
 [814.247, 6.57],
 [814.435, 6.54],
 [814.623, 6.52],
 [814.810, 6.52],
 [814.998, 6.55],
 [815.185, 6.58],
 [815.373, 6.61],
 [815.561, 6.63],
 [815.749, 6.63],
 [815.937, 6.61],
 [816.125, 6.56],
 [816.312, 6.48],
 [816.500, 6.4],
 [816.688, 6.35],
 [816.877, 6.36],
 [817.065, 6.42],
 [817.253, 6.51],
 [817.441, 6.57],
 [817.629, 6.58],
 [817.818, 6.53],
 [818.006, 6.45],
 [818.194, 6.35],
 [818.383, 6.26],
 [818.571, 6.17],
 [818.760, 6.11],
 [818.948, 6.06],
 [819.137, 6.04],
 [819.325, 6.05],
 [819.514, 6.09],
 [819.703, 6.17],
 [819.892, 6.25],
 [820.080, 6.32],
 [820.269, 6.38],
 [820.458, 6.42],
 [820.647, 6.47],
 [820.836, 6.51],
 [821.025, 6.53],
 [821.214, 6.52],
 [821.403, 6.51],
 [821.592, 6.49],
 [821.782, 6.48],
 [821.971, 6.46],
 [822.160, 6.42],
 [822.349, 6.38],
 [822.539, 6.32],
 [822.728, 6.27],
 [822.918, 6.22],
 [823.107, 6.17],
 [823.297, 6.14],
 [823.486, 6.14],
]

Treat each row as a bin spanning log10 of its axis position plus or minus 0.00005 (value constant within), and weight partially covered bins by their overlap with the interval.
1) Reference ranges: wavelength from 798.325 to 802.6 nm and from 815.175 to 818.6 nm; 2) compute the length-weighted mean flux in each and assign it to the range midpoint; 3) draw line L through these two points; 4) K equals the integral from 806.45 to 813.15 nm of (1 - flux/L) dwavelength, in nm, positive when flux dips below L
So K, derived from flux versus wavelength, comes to -0.02 nm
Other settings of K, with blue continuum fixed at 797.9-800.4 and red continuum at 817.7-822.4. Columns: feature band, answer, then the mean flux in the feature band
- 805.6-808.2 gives -0.045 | 6.66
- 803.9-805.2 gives 0.023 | 6.47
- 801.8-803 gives -0.024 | 6.74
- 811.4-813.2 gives -0.043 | 6.61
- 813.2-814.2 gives -0.039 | 6.69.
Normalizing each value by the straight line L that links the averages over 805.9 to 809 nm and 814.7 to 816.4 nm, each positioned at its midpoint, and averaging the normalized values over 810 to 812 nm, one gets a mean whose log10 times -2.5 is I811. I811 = 0.011 mag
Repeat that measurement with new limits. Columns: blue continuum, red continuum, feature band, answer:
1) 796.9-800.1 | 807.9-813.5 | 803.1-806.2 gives 0.02 mag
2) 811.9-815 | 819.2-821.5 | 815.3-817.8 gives 0.00 mag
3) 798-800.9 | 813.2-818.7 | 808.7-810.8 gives 0.01 mag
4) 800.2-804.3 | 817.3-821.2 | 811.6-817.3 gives -0.03 mag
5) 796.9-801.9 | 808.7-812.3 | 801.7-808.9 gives 0.00 mag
